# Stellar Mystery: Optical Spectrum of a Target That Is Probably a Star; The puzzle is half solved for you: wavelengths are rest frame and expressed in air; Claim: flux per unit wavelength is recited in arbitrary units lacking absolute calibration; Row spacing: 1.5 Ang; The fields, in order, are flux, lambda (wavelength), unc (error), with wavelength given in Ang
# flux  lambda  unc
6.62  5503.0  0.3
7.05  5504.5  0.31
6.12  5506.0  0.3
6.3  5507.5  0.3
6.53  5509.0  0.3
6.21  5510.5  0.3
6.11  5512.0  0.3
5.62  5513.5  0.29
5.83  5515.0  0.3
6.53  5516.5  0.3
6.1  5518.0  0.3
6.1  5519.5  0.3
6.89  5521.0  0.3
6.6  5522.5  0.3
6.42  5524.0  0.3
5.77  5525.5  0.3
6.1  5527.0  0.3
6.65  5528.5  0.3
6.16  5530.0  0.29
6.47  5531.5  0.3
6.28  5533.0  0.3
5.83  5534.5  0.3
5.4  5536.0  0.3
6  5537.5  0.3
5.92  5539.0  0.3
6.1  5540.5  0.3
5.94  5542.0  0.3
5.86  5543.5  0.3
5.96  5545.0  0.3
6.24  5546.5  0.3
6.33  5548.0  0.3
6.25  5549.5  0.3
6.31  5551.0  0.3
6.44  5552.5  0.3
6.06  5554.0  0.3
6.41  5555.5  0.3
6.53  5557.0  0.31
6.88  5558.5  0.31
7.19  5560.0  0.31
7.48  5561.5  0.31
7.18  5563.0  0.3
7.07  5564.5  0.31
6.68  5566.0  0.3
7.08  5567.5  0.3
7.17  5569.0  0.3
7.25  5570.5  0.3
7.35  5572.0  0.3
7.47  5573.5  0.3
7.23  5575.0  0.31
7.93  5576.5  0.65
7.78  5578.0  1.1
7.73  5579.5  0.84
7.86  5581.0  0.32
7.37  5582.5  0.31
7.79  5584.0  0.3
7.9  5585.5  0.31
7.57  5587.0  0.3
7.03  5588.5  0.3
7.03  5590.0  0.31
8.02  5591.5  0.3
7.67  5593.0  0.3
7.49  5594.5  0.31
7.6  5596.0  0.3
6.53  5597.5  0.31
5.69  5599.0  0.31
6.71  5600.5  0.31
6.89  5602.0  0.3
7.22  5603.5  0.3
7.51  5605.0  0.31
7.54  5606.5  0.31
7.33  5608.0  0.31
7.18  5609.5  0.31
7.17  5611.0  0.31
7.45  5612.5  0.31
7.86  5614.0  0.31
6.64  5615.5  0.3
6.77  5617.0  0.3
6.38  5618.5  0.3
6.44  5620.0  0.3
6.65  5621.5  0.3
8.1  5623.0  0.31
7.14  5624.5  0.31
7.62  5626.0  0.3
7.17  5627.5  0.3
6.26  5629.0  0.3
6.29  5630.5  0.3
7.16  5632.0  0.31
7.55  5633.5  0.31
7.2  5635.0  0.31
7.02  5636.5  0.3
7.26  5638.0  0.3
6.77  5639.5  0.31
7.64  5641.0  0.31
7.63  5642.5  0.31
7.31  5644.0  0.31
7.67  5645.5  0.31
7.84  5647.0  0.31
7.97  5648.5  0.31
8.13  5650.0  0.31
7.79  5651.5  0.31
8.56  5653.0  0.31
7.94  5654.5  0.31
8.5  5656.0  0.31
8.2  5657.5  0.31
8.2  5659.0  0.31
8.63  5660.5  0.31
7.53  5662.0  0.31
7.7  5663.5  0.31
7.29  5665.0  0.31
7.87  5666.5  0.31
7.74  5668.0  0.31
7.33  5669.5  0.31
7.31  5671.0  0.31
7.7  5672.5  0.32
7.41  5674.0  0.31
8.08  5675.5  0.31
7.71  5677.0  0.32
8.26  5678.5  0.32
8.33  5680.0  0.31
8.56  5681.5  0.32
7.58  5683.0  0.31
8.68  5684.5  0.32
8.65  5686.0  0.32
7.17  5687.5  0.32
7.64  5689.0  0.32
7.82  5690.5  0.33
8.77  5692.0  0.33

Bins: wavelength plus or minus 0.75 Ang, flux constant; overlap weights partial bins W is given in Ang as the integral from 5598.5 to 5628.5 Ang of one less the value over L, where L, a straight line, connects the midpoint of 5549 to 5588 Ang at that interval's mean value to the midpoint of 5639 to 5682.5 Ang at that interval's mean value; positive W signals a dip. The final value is 1.7 Ang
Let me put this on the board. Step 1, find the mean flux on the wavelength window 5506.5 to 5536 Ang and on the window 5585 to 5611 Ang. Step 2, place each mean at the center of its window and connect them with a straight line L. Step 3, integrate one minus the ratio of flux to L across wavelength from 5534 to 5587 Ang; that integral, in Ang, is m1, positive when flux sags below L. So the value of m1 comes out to -0.56 Ang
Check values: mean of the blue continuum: 6.21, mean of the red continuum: 7.22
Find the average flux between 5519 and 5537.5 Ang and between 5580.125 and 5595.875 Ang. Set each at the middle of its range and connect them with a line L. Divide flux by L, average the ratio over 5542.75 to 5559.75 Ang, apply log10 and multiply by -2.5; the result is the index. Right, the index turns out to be 0.070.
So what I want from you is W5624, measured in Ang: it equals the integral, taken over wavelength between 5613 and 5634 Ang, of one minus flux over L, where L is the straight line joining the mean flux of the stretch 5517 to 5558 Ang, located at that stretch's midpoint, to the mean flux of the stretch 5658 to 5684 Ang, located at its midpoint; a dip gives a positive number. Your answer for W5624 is 0.75 Ang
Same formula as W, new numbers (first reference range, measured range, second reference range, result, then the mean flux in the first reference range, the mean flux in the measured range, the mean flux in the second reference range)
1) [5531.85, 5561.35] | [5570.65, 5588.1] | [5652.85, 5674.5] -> -2.4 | 6.24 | 7.61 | 7.85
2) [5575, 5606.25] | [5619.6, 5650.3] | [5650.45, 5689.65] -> 1.7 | 7.37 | 7.27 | 7.94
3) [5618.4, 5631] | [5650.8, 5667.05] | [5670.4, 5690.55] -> -1.0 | 6.93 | 8.02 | 7.93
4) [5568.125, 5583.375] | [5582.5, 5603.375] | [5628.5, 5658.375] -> 0.8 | 7.51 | 7.23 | 7.55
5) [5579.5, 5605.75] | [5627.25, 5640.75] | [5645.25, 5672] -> 1.2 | 7.3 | 6.98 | 7.9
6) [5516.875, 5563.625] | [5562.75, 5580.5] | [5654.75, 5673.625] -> -1.7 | 6.32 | 7.34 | 7.83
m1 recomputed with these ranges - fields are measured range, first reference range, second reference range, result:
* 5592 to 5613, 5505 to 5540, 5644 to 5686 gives 0.1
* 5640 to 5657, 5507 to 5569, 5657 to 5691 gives -0.7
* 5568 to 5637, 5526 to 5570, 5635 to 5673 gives -1.5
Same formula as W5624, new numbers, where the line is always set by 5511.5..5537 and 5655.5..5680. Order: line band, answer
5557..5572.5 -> -1.1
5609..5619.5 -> 0.3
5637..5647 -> 0.2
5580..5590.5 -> -1.0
